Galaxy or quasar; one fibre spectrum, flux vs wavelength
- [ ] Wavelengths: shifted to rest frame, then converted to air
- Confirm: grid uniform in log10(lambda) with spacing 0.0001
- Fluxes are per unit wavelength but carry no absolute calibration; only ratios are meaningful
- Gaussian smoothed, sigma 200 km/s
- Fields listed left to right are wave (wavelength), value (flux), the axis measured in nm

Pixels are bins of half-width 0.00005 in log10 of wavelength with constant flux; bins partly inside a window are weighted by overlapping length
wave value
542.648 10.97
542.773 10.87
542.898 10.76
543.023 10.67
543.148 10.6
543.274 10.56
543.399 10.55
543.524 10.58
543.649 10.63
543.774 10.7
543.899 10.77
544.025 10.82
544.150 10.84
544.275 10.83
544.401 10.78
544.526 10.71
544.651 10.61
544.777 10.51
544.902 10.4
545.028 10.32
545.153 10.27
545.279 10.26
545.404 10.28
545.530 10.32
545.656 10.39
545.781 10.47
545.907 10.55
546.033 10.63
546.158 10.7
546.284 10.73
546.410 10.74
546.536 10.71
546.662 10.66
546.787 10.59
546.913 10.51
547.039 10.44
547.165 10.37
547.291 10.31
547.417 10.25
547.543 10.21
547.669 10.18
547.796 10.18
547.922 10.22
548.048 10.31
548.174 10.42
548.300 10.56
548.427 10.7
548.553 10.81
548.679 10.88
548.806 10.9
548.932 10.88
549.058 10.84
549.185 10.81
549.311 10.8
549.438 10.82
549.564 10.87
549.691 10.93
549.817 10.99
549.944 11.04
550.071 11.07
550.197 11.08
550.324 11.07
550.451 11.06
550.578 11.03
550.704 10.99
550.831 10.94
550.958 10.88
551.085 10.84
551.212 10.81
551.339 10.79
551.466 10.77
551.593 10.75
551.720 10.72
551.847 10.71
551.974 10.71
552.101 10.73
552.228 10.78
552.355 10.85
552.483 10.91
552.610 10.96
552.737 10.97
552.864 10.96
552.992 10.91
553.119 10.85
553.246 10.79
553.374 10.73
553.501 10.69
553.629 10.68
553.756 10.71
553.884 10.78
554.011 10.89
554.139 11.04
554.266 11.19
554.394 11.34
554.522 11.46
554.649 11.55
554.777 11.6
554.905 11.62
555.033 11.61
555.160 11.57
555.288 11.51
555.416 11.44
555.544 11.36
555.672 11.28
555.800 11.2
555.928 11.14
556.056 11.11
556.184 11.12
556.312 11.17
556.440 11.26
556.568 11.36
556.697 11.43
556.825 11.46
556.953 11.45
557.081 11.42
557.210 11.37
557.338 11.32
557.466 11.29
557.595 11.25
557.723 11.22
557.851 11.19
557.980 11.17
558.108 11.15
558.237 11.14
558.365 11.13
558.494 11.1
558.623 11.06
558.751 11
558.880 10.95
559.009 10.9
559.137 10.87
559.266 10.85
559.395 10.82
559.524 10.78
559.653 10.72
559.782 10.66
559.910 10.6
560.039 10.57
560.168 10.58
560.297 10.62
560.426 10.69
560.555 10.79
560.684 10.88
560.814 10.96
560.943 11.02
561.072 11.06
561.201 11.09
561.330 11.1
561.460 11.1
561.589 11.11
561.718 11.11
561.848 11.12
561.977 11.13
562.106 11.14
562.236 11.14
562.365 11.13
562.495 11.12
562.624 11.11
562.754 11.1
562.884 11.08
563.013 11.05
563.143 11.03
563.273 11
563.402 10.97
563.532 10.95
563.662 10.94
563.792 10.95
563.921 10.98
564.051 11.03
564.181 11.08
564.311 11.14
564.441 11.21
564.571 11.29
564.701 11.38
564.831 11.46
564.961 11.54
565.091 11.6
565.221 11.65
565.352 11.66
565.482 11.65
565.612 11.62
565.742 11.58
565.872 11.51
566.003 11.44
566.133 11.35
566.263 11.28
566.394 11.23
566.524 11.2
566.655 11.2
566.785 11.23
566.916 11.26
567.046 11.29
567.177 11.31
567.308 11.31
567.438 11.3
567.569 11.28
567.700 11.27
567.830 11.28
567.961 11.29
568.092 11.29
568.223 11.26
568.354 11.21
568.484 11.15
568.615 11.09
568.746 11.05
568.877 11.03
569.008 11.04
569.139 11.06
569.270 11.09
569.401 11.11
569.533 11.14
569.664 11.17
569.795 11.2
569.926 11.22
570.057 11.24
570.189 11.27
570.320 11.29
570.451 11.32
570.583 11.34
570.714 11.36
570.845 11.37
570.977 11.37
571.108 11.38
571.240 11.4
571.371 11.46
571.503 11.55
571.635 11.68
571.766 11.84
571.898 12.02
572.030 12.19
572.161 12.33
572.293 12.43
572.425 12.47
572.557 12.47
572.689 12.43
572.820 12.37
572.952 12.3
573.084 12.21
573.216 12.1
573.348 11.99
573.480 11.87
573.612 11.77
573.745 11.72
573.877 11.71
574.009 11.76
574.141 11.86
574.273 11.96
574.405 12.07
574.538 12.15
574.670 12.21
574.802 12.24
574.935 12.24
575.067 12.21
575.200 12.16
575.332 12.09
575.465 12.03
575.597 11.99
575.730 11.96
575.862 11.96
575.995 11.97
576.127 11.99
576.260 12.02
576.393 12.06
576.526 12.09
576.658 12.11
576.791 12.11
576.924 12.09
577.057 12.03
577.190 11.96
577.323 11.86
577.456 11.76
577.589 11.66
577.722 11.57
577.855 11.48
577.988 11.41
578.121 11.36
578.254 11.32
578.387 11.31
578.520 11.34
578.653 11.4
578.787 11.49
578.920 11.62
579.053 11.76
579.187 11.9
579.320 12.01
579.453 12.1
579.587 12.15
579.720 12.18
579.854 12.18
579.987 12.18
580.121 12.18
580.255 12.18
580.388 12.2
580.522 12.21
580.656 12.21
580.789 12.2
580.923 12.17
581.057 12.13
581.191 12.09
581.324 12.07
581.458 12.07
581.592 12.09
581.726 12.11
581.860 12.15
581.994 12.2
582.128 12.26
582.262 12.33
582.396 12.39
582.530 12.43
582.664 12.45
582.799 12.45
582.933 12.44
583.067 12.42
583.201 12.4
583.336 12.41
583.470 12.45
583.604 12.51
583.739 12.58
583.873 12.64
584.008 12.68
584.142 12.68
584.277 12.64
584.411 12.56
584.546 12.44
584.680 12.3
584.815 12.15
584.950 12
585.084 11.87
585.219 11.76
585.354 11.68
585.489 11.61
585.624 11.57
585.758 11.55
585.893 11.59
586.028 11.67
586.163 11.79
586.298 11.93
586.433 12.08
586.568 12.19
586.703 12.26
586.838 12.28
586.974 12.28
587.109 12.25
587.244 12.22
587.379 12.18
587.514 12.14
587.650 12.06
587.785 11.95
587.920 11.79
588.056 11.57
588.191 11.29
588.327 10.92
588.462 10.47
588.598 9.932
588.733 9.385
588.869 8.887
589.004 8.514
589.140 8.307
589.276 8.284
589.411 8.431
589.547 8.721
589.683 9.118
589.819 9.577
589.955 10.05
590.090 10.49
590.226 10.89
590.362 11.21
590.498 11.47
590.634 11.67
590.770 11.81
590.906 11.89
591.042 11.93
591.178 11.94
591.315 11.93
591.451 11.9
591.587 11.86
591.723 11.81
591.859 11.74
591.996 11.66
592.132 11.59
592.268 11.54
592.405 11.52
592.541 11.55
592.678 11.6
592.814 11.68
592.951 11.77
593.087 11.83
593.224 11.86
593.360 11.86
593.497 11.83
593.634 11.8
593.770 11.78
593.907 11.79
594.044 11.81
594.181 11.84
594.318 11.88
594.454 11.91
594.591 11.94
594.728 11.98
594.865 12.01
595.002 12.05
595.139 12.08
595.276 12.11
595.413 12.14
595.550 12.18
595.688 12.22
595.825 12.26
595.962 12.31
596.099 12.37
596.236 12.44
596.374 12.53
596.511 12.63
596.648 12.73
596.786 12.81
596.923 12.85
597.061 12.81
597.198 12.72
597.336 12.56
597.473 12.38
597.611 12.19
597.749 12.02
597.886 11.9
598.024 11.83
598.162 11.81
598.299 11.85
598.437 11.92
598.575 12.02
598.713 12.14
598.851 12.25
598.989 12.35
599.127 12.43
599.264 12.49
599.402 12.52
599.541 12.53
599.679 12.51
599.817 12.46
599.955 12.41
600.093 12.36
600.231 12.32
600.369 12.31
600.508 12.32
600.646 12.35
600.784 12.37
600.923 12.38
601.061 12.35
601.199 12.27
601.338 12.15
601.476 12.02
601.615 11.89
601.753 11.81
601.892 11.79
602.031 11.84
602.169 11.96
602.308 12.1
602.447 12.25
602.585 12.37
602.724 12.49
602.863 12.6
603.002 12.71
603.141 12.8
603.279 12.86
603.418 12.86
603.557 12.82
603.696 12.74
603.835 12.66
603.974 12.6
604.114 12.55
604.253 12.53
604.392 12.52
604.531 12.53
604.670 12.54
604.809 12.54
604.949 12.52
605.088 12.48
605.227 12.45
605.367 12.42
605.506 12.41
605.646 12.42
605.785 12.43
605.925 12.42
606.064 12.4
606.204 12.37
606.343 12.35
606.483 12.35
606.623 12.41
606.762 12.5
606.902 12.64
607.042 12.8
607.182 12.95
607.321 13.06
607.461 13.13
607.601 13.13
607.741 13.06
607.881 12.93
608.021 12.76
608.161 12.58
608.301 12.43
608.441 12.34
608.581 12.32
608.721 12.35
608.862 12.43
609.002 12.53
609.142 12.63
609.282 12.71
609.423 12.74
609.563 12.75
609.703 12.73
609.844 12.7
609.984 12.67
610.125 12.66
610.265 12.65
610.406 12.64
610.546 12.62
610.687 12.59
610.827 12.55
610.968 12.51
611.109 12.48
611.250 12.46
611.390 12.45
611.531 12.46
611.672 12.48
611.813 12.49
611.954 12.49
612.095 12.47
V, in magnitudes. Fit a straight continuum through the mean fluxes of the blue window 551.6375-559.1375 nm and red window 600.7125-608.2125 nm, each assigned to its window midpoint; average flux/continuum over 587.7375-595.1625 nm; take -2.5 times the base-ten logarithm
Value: 0.09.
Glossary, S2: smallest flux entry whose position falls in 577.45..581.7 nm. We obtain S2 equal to 11.31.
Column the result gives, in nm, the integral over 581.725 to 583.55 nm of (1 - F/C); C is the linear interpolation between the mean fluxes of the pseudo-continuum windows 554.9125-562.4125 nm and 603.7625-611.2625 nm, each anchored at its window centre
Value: -0.08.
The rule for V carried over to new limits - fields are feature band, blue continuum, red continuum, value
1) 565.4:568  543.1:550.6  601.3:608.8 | -0.008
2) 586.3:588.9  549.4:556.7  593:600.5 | 0.040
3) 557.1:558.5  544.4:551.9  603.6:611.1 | -0.024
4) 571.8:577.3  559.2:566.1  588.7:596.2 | -0.085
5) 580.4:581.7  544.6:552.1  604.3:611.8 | -0.039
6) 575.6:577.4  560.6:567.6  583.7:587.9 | -0.026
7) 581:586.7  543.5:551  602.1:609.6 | -0.030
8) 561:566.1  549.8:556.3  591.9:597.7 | 0.008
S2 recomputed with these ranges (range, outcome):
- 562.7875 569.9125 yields 10.94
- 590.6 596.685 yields 11.52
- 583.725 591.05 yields 8.284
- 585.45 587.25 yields 11.55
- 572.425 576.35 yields 11.71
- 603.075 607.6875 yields 12.35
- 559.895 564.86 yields 10.57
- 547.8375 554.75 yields 10.22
